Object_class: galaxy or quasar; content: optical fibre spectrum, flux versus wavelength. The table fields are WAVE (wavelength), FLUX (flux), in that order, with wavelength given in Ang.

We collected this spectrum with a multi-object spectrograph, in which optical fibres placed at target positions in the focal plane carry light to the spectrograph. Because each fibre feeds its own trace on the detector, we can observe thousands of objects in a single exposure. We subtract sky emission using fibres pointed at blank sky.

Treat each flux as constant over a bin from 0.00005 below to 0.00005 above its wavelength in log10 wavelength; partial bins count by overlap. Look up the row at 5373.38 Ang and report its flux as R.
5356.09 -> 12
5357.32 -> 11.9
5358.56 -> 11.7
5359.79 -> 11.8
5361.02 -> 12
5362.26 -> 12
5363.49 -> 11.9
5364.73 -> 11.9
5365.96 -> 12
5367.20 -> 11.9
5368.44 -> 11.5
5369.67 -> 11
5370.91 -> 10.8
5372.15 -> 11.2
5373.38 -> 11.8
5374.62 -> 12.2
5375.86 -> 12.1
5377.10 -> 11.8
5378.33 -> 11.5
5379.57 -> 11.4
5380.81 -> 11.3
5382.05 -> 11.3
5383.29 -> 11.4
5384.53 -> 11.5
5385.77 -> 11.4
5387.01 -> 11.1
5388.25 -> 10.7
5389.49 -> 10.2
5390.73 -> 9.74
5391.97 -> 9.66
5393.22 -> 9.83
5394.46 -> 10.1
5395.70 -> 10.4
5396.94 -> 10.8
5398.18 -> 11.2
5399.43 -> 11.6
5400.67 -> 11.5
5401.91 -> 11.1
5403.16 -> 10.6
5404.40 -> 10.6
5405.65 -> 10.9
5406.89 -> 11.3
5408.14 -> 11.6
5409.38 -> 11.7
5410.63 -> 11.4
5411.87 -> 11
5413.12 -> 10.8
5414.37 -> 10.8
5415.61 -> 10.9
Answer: 11.8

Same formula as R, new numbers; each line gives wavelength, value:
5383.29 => 11.4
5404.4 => 10.6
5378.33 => 11.5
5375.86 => 12.1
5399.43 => 11.6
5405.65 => 10.9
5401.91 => 11.1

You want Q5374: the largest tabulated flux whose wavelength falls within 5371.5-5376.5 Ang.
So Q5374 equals 12.2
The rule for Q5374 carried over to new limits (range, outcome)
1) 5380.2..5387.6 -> 11.5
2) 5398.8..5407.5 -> 11.6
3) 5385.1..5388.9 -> 11.4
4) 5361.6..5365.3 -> 12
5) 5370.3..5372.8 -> 11.2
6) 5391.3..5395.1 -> 10.1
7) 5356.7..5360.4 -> 11.9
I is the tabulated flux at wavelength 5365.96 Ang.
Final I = 12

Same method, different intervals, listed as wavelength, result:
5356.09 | 12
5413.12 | 10.8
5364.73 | 11.9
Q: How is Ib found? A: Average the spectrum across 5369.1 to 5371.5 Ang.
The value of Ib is 10.9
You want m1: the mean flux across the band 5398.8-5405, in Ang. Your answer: 11.1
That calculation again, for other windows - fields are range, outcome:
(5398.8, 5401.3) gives 11.5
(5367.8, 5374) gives 11.3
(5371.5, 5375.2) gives 11.7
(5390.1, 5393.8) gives 9.73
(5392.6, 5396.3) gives 10.1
